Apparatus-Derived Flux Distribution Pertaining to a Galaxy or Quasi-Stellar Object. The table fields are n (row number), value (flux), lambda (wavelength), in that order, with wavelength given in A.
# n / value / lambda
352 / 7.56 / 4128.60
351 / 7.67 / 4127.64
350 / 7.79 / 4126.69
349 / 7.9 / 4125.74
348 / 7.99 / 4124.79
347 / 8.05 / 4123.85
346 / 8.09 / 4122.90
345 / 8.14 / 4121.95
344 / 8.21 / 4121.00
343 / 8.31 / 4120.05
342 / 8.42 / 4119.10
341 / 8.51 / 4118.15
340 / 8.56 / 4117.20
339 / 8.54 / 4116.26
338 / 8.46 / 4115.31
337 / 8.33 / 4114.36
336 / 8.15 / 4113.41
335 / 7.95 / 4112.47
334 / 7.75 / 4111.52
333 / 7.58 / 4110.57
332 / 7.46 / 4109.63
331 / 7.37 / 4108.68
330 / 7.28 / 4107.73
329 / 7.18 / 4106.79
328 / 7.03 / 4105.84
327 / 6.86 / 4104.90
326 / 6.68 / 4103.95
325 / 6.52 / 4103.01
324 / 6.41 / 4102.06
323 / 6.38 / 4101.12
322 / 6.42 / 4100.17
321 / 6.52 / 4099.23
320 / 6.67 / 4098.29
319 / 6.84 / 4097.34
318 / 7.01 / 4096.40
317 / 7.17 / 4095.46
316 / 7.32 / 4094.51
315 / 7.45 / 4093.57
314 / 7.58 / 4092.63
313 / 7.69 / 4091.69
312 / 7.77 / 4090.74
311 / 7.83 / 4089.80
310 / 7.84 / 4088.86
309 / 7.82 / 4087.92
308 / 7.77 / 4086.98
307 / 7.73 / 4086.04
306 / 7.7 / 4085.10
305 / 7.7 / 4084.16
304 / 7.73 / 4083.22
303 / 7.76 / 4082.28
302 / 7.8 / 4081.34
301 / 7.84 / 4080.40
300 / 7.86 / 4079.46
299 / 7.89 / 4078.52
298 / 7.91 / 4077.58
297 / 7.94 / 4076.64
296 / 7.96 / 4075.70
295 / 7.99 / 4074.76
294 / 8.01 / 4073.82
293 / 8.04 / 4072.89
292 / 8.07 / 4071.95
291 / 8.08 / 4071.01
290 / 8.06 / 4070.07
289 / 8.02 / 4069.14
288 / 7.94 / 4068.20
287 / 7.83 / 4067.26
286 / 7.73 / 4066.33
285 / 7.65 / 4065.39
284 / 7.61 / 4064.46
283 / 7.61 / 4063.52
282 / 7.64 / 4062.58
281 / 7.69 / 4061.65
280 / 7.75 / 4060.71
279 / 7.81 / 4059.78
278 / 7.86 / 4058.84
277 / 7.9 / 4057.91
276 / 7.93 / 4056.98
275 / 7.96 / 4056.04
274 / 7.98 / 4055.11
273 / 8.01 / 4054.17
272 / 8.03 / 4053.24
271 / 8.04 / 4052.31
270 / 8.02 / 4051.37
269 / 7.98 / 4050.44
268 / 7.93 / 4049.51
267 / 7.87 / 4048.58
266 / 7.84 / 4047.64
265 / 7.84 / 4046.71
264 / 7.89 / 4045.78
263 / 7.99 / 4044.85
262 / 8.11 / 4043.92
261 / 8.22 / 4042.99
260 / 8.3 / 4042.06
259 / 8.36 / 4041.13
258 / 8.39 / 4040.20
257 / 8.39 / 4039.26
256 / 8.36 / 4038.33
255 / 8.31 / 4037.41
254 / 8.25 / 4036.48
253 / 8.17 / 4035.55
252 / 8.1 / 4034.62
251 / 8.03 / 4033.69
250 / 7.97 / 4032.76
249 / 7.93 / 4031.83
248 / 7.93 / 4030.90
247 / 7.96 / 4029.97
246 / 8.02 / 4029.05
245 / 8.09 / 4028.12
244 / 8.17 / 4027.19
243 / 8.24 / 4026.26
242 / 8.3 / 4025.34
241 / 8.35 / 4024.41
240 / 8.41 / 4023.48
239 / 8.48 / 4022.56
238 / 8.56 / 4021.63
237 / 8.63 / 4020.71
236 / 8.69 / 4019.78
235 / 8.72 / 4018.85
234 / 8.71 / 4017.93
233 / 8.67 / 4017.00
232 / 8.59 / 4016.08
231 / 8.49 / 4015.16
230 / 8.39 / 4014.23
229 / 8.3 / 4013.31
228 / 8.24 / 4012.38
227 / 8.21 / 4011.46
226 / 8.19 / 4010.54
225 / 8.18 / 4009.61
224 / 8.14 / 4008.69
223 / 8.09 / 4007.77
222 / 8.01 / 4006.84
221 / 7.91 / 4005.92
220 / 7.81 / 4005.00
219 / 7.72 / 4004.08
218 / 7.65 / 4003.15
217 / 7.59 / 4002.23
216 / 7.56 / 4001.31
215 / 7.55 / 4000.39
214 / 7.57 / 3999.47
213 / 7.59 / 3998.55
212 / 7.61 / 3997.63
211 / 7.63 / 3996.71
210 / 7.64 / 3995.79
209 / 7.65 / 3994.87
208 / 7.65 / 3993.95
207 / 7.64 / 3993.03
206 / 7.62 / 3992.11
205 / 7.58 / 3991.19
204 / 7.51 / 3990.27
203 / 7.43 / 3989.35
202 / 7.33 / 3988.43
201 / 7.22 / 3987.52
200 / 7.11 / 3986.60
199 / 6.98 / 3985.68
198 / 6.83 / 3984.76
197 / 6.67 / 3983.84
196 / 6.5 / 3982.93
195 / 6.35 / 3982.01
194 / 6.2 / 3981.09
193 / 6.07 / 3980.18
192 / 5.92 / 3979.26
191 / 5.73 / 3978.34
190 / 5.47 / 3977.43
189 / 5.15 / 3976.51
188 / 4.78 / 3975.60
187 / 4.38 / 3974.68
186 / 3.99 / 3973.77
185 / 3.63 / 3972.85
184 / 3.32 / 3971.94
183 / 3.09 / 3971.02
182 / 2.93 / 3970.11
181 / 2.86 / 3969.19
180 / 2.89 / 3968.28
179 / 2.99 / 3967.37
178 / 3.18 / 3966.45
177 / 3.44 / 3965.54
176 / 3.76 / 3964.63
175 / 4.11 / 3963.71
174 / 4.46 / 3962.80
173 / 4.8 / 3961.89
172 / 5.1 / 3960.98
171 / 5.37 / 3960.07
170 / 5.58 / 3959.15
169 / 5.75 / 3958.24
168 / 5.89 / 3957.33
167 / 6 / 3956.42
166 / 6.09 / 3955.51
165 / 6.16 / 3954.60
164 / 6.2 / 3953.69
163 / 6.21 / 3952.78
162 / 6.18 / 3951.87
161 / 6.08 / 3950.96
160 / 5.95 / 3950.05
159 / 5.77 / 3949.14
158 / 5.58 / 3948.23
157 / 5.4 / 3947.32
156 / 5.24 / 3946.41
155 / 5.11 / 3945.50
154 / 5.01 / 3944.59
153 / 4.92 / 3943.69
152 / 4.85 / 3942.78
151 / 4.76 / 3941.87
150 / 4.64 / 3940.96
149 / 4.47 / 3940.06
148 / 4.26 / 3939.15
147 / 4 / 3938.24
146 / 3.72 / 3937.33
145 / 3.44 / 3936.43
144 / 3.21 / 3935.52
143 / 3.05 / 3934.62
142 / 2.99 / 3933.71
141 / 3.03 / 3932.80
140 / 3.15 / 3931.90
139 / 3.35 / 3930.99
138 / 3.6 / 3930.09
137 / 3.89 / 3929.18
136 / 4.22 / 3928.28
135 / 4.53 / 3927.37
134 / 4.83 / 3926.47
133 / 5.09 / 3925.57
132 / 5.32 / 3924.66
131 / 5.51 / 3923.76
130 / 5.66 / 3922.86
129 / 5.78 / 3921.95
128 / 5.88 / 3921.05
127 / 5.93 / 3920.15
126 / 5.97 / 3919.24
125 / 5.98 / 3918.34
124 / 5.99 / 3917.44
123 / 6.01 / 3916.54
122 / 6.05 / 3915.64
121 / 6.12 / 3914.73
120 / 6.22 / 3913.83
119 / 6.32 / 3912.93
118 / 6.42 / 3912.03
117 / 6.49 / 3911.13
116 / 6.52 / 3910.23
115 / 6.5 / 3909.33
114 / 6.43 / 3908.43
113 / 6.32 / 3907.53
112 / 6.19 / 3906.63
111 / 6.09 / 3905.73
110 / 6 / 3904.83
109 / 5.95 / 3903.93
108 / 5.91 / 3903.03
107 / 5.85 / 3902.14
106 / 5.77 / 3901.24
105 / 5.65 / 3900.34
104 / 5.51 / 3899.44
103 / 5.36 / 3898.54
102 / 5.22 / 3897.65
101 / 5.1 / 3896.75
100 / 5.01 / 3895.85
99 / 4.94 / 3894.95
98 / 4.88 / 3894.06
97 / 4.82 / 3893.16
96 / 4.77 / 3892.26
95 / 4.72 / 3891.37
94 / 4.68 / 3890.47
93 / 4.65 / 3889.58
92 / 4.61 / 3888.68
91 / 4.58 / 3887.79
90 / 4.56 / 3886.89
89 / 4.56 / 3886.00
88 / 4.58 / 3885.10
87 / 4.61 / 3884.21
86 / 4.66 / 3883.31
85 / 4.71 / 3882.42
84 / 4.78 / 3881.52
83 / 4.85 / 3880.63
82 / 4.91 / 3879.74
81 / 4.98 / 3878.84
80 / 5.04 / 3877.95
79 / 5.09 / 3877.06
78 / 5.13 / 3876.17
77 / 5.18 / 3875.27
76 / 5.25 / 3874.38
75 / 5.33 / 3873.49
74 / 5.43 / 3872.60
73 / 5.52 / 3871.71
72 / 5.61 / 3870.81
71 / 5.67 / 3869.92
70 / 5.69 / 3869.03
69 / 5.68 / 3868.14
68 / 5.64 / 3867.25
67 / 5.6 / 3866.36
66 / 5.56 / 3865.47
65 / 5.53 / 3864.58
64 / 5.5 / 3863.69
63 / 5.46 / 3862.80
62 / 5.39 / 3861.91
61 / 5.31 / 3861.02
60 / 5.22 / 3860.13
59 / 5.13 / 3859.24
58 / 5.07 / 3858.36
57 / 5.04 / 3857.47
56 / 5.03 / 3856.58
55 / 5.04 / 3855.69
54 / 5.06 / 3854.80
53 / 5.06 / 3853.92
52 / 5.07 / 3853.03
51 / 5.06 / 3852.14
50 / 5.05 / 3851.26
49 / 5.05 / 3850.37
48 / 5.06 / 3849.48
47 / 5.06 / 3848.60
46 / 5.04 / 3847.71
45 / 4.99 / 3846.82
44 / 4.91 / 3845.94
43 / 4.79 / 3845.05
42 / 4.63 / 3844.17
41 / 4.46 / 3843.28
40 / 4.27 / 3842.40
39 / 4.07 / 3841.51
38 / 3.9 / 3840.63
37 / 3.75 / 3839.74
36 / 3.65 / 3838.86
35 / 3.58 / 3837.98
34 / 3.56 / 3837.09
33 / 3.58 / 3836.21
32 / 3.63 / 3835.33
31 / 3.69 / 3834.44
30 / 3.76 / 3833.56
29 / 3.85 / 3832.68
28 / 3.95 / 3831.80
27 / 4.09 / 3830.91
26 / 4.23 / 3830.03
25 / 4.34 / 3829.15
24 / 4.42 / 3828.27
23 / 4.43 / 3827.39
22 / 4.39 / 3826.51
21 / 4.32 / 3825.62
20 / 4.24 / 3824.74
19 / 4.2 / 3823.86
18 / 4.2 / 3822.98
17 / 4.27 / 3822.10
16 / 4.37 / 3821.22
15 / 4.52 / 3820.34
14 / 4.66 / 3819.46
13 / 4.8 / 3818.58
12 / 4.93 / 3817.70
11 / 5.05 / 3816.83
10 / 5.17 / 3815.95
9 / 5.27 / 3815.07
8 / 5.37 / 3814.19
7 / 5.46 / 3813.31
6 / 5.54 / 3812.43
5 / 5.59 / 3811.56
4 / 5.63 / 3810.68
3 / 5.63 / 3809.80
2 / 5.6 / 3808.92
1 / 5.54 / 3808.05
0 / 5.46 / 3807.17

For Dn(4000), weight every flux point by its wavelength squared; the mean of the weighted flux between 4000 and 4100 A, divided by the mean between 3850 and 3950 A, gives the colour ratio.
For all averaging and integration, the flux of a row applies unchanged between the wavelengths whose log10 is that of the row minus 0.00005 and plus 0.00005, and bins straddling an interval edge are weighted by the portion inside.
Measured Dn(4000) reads 1.67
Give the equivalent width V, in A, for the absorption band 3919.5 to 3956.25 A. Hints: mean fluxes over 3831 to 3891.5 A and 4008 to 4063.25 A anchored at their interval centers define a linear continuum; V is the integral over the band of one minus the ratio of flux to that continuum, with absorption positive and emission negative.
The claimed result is 8.48 A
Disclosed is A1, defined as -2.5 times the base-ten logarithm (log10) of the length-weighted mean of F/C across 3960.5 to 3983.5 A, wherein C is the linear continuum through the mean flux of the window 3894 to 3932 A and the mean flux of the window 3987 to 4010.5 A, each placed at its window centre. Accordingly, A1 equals 0.50 mag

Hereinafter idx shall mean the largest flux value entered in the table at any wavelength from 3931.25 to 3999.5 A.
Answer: 7.65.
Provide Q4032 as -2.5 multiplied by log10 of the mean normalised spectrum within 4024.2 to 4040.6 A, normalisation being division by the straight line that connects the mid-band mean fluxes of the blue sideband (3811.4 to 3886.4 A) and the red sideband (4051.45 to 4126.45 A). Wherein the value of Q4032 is -0.163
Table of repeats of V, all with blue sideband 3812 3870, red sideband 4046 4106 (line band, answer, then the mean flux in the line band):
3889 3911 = -0.32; 5.54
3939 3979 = 8.77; 4.82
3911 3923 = -0.83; 6.05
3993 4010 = -2.63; 7.75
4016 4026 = -2.30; 8.55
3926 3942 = 5.59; 3.83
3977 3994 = -0.78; 6.82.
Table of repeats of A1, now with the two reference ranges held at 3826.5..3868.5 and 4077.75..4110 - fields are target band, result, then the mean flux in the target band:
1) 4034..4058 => -0.19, 8.09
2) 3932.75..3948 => 0.31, 4.29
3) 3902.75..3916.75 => -0.16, 6.23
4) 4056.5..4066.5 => -0.11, 7.74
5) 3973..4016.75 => -0.15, 7.19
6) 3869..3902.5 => 0.01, 5.05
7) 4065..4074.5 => -0.13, 7.95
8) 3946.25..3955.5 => -0.02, 5.91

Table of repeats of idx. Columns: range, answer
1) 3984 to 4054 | 8.72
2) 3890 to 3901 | 5.65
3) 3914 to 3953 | 6.21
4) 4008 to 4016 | 8.49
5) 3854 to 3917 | 6.52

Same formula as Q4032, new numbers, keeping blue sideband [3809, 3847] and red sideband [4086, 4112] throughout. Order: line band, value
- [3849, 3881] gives -0.09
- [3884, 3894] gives 0.10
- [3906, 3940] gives 0.07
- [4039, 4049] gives -0.21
